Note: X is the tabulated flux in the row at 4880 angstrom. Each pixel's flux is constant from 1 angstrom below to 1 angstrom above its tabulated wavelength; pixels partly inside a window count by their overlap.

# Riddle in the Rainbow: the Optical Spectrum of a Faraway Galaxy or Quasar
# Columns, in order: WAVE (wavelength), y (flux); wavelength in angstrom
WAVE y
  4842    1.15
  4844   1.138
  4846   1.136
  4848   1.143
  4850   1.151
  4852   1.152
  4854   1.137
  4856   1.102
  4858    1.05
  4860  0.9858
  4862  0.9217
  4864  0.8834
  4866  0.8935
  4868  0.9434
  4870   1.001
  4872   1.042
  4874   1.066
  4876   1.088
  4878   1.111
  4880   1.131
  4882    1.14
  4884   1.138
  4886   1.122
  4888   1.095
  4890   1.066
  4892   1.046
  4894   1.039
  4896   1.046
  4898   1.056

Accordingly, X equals 1.131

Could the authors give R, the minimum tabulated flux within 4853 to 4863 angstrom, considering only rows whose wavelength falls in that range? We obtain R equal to 0.9217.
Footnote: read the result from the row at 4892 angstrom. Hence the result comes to 1.046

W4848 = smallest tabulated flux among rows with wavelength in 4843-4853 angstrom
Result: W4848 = 1.136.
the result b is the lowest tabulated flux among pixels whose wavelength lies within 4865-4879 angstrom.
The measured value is 0.8935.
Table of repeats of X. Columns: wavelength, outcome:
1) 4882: 1.14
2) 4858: 1.05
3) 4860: 0.9858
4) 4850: 1.151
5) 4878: 1.111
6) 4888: 1.095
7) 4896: 1.046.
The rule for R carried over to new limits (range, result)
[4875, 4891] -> 1.066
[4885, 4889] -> 1.095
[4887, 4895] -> 1.039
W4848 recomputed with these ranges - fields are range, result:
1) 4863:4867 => 0.8834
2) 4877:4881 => 1.111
